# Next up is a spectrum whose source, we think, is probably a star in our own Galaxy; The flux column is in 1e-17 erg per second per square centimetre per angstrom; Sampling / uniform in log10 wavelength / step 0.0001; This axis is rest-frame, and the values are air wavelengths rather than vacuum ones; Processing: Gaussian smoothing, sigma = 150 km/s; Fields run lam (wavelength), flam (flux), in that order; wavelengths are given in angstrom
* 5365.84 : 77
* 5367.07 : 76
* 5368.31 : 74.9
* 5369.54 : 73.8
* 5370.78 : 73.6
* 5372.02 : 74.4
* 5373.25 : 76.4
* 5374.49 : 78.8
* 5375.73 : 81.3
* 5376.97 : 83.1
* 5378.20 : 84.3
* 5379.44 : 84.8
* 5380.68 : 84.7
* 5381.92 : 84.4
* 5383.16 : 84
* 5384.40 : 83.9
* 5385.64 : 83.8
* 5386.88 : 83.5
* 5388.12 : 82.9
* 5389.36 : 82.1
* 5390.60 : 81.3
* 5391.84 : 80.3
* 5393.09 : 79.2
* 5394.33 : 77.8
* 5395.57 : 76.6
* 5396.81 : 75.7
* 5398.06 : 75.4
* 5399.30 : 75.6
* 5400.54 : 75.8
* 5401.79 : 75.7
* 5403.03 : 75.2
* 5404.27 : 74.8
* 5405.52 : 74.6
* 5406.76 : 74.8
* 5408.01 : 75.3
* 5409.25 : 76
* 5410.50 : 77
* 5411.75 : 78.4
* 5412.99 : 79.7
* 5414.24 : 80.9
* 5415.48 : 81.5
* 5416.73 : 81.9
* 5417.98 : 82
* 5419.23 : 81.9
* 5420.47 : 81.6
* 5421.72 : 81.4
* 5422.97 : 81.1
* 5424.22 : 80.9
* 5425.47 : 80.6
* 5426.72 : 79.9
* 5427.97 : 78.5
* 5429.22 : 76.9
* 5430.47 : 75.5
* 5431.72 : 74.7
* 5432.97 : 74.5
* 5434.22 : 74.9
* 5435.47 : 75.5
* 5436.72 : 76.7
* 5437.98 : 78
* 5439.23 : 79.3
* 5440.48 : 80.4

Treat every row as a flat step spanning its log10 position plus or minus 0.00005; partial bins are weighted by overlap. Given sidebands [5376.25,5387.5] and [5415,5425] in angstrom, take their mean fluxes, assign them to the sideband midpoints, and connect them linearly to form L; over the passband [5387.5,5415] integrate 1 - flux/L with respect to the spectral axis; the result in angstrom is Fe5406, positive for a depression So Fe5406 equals 1.7 angstrom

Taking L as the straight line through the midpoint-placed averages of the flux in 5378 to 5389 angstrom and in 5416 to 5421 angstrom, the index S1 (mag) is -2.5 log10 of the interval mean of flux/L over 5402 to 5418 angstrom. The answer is 0.06 mag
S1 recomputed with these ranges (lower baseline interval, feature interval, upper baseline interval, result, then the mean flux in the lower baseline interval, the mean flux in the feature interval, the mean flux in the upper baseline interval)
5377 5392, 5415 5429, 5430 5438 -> -0.05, 83.5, 80.9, 75.5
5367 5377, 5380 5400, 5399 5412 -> -0.06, 76.6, 80.7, 75.7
